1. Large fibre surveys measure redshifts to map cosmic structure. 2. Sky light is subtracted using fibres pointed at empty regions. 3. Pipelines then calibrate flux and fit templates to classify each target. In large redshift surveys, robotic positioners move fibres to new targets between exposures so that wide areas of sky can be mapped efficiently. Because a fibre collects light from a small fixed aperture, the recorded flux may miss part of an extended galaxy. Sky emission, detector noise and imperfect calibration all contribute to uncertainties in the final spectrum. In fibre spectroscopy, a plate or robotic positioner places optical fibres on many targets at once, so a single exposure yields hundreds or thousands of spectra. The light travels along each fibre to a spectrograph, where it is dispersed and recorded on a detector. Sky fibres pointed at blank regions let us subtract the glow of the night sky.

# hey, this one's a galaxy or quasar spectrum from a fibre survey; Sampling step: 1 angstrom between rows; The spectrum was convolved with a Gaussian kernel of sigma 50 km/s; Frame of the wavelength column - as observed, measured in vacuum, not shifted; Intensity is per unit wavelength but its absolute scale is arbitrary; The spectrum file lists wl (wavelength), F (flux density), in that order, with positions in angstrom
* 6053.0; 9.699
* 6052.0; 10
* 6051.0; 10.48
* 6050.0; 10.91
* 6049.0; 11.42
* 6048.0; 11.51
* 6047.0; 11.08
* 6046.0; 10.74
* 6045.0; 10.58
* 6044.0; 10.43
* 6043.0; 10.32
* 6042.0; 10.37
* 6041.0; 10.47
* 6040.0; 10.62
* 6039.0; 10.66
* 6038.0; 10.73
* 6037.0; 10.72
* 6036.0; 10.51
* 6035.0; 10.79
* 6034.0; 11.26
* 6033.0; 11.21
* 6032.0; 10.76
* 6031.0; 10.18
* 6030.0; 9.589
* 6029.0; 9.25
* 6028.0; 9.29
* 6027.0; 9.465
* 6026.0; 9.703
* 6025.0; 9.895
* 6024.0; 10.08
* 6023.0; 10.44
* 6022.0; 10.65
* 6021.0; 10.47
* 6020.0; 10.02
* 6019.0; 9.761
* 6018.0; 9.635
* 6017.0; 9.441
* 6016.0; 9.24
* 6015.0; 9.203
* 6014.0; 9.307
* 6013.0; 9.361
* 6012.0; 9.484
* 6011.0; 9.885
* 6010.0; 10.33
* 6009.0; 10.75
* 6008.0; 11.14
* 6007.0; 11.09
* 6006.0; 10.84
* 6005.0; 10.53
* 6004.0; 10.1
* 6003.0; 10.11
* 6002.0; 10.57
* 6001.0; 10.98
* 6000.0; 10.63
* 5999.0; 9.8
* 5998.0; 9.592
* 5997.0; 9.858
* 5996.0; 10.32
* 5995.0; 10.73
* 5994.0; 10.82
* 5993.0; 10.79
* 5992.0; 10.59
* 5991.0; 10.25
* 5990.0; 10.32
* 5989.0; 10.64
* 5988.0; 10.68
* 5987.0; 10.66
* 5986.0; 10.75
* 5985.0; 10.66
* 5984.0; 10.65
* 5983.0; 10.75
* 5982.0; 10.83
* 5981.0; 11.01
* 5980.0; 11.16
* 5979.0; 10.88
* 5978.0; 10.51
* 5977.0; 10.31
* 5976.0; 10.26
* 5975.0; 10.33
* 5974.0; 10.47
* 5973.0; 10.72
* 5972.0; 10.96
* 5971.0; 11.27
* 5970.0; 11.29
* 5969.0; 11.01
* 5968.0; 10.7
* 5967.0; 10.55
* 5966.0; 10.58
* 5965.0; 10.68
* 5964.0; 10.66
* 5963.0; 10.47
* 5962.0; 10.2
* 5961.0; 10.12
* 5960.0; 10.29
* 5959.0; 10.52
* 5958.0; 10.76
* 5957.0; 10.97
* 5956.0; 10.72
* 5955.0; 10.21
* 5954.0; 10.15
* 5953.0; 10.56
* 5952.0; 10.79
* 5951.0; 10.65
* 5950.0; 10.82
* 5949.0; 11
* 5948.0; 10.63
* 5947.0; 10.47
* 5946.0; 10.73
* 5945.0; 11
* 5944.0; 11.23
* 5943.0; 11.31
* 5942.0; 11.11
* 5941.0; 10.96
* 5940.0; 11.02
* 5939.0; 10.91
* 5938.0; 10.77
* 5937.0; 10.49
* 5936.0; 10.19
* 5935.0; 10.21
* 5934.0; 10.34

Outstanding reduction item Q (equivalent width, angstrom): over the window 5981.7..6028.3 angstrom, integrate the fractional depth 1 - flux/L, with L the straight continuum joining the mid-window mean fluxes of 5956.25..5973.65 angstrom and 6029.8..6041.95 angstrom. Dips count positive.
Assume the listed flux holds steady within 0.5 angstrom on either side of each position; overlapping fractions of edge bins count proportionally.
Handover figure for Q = 1.86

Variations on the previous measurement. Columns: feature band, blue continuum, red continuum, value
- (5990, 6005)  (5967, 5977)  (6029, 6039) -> 0.4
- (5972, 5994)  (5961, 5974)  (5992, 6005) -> -0.2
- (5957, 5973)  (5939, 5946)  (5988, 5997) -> 0.2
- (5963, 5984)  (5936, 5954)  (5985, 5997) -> -0.2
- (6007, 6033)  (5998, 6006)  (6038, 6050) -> 1.5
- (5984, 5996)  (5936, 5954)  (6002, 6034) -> -0.3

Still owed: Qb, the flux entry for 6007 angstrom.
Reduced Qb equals 11.09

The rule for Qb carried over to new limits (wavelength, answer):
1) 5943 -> 11.31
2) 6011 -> 9.885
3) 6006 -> 10.84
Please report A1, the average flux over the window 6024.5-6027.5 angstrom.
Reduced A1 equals 9.69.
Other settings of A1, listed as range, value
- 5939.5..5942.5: 11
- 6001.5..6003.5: 10.3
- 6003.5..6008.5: 10.7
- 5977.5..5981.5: 10.9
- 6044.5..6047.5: 10.8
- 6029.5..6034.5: 10.6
